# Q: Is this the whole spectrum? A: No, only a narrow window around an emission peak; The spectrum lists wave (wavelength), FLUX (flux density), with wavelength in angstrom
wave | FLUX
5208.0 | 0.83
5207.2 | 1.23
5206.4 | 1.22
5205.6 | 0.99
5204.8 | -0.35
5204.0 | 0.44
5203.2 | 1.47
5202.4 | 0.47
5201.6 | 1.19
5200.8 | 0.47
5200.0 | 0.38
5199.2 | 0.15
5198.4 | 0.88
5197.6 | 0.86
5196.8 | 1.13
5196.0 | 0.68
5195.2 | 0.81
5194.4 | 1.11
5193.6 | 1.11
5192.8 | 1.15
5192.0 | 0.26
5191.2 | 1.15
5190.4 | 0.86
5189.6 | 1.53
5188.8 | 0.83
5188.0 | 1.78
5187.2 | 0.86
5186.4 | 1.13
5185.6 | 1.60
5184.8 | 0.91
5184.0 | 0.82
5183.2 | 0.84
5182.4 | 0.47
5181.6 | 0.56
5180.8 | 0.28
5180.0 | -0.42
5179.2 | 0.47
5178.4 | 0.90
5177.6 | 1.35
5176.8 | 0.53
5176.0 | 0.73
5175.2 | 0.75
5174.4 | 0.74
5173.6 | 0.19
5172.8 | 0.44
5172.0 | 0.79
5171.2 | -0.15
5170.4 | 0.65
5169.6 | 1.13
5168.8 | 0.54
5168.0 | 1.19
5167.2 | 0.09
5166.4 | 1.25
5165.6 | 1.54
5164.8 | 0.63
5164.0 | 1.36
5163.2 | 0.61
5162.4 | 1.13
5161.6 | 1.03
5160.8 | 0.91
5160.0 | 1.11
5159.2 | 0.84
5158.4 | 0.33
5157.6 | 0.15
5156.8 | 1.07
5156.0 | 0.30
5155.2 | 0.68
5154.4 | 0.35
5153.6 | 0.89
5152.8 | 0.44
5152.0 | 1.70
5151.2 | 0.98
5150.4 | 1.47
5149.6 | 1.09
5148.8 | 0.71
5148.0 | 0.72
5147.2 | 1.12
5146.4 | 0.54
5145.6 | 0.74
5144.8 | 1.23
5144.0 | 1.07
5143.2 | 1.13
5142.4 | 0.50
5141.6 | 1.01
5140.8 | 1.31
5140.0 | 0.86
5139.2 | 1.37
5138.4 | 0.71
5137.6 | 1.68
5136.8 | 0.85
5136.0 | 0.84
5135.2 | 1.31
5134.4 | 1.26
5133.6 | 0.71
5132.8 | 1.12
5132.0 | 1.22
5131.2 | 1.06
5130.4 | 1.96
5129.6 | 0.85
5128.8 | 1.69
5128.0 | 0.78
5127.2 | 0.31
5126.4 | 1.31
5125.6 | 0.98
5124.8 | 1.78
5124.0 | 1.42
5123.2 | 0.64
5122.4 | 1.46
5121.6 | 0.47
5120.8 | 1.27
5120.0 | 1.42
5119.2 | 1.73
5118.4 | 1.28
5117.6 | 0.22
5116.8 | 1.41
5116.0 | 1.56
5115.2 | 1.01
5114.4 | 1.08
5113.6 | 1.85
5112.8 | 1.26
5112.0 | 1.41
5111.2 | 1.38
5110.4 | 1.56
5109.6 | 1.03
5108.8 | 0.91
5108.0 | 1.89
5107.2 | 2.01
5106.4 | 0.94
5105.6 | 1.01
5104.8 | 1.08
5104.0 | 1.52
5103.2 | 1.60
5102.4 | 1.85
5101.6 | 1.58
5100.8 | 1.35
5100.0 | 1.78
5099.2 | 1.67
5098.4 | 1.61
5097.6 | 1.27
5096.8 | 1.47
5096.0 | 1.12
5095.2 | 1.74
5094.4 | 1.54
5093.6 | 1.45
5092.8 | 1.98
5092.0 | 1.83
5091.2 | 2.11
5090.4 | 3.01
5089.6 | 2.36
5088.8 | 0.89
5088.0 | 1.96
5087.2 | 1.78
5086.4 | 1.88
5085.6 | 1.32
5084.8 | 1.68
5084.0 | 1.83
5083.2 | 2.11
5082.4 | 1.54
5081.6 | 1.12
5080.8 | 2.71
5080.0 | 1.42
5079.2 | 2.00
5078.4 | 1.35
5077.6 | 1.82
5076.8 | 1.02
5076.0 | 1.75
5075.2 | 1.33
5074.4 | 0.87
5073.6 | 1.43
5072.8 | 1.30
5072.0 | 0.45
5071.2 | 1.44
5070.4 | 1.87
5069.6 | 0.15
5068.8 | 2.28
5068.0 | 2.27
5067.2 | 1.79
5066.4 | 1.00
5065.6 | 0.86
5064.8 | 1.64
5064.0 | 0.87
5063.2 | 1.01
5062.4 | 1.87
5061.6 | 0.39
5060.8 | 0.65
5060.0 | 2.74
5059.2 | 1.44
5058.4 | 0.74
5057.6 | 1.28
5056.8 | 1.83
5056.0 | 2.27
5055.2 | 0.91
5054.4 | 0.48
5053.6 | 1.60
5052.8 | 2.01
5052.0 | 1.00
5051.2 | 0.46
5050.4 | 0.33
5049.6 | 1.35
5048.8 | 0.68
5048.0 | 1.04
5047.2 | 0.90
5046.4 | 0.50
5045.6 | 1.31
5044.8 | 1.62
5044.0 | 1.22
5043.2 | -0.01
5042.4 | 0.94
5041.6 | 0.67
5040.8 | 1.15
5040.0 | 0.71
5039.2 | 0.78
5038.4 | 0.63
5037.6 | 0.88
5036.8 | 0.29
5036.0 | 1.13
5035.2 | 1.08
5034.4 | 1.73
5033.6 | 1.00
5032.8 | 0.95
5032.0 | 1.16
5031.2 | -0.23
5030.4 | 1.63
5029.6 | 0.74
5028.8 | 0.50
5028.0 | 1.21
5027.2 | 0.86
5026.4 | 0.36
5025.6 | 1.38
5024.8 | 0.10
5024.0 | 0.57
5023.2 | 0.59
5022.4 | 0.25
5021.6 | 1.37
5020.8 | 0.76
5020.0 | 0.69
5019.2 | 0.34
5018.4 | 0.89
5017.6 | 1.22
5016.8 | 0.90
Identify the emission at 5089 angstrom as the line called Mg II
